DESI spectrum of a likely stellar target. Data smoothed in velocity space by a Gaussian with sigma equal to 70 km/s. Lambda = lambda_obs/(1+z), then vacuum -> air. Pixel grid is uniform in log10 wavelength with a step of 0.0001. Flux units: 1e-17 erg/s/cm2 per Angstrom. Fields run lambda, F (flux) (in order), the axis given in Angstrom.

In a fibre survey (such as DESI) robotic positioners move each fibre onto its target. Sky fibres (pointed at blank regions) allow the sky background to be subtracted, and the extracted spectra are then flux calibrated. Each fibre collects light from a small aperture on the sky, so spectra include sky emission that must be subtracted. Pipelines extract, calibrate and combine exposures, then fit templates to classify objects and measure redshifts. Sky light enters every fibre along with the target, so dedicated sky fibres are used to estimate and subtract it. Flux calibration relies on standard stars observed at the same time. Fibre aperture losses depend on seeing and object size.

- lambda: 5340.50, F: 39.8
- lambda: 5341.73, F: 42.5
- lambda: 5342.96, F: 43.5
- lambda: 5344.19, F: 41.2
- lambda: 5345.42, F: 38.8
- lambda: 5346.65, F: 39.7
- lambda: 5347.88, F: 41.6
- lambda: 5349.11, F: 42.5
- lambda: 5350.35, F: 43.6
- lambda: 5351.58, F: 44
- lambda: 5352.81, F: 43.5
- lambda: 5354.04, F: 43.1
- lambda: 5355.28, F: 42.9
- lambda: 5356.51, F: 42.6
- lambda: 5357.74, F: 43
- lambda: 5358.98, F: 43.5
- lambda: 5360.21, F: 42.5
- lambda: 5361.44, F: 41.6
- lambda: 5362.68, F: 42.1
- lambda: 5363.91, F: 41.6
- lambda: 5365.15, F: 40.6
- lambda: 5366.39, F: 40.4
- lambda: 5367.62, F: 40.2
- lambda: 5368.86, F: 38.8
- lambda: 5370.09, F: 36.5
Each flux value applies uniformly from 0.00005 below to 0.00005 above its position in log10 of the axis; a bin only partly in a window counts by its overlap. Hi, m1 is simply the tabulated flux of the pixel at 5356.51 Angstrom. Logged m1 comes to 42.6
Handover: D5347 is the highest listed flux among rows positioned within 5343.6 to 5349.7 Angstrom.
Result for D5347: 42.5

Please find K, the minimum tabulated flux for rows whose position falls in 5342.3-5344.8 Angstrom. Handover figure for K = 41.2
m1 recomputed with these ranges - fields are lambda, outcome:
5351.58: 44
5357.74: 43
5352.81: 43.5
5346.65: 39.7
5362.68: 42.1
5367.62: 40.2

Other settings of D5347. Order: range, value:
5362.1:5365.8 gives 42.1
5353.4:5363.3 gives 43.5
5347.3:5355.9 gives 44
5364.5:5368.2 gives 40.6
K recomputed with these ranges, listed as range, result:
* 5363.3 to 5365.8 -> 40.6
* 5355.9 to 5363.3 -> 41.6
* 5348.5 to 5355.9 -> 42.5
